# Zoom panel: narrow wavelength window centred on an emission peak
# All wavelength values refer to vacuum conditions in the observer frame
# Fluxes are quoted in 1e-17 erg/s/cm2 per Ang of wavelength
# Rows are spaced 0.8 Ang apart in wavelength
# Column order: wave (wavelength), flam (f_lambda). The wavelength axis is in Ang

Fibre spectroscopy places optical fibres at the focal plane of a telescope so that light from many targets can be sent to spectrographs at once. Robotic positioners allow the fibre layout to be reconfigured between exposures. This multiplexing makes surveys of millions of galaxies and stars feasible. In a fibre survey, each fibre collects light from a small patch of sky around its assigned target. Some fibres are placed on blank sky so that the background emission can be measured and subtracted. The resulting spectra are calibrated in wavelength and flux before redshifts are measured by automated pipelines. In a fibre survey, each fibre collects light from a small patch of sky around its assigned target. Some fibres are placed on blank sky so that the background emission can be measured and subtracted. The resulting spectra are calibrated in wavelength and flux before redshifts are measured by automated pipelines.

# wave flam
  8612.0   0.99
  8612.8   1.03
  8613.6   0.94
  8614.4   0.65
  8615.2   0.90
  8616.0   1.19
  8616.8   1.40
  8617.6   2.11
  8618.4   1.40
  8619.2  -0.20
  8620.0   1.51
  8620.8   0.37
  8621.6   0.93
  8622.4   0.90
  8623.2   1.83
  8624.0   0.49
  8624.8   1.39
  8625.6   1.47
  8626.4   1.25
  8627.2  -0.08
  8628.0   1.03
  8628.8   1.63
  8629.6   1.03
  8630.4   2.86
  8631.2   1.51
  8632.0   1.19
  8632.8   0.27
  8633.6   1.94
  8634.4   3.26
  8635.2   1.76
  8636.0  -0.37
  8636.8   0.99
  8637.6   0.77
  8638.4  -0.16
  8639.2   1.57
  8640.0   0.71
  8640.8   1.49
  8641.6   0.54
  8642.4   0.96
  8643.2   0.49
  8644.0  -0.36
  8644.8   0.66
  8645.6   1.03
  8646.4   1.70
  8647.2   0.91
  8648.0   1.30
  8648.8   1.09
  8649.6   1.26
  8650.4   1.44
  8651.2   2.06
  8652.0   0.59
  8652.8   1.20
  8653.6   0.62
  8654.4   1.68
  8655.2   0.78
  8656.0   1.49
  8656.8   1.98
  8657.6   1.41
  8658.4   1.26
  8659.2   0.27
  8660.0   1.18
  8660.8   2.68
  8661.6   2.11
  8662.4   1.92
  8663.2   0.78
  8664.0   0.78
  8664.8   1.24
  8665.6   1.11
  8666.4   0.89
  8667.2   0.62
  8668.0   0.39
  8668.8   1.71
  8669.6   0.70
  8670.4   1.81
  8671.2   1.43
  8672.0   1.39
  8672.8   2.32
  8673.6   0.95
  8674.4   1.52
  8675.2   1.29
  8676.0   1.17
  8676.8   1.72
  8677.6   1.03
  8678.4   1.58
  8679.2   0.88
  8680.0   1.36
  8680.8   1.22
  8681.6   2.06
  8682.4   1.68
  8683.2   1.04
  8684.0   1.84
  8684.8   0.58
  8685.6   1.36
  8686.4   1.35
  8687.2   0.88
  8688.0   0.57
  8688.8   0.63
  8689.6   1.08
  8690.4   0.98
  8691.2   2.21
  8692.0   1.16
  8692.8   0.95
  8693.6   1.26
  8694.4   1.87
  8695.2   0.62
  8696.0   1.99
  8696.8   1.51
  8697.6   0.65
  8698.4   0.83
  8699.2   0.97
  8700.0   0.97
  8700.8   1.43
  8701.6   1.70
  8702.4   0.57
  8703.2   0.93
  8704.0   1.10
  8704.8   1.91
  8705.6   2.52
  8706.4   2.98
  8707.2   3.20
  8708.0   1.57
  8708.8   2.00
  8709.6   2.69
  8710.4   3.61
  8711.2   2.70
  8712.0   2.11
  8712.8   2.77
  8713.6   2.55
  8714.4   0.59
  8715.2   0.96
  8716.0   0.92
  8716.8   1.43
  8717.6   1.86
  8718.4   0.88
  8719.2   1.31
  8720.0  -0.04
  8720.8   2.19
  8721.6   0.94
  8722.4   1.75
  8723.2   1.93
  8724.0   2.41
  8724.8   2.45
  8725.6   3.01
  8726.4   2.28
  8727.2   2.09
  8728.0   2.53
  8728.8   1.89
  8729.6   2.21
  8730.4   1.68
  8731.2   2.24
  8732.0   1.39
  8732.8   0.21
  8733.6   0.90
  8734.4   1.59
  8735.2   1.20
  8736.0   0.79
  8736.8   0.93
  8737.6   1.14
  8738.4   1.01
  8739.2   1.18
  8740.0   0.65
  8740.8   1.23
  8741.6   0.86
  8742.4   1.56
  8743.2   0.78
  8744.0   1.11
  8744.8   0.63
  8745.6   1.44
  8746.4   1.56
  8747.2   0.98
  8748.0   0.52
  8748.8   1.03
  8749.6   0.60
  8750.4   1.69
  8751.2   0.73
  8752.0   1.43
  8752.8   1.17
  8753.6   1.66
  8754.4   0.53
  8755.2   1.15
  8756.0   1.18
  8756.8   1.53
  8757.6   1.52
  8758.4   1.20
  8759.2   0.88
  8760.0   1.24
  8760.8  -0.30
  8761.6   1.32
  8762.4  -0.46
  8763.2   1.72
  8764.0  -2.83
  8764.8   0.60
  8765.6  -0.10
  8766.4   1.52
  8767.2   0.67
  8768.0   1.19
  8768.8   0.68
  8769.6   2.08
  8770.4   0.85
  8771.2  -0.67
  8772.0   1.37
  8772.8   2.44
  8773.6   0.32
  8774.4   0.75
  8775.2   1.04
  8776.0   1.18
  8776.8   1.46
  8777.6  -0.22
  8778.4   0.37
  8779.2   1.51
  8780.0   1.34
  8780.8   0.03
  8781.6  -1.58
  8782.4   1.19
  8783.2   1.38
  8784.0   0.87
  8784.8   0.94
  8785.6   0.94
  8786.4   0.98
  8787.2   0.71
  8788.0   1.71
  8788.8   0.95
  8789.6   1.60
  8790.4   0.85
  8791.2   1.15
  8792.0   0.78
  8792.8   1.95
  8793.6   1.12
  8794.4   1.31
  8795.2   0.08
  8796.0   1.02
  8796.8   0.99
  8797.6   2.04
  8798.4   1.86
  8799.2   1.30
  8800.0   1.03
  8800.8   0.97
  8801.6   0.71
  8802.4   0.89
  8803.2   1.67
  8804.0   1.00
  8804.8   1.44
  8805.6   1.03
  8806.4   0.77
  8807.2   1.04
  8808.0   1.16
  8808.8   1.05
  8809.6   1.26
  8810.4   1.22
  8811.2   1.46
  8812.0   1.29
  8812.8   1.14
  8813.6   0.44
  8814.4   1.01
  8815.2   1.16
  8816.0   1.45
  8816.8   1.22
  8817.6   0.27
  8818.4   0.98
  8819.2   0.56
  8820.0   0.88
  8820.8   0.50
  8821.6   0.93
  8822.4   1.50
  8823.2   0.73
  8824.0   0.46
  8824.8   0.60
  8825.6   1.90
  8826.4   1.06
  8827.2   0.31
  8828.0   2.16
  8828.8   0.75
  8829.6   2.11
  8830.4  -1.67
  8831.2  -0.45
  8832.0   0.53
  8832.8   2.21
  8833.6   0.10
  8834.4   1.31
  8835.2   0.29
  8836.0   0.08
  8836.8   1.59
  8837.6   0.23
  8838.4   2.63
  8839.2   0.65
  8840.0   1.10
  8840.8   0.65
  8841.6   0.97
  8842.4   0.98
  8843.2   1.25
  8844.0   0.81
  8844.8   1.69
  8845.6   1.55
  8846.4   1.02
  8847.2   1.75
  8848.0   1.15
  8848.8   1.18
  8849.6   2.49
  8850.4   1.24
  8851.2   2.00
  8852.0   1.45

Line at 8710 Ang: [S II] 6716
